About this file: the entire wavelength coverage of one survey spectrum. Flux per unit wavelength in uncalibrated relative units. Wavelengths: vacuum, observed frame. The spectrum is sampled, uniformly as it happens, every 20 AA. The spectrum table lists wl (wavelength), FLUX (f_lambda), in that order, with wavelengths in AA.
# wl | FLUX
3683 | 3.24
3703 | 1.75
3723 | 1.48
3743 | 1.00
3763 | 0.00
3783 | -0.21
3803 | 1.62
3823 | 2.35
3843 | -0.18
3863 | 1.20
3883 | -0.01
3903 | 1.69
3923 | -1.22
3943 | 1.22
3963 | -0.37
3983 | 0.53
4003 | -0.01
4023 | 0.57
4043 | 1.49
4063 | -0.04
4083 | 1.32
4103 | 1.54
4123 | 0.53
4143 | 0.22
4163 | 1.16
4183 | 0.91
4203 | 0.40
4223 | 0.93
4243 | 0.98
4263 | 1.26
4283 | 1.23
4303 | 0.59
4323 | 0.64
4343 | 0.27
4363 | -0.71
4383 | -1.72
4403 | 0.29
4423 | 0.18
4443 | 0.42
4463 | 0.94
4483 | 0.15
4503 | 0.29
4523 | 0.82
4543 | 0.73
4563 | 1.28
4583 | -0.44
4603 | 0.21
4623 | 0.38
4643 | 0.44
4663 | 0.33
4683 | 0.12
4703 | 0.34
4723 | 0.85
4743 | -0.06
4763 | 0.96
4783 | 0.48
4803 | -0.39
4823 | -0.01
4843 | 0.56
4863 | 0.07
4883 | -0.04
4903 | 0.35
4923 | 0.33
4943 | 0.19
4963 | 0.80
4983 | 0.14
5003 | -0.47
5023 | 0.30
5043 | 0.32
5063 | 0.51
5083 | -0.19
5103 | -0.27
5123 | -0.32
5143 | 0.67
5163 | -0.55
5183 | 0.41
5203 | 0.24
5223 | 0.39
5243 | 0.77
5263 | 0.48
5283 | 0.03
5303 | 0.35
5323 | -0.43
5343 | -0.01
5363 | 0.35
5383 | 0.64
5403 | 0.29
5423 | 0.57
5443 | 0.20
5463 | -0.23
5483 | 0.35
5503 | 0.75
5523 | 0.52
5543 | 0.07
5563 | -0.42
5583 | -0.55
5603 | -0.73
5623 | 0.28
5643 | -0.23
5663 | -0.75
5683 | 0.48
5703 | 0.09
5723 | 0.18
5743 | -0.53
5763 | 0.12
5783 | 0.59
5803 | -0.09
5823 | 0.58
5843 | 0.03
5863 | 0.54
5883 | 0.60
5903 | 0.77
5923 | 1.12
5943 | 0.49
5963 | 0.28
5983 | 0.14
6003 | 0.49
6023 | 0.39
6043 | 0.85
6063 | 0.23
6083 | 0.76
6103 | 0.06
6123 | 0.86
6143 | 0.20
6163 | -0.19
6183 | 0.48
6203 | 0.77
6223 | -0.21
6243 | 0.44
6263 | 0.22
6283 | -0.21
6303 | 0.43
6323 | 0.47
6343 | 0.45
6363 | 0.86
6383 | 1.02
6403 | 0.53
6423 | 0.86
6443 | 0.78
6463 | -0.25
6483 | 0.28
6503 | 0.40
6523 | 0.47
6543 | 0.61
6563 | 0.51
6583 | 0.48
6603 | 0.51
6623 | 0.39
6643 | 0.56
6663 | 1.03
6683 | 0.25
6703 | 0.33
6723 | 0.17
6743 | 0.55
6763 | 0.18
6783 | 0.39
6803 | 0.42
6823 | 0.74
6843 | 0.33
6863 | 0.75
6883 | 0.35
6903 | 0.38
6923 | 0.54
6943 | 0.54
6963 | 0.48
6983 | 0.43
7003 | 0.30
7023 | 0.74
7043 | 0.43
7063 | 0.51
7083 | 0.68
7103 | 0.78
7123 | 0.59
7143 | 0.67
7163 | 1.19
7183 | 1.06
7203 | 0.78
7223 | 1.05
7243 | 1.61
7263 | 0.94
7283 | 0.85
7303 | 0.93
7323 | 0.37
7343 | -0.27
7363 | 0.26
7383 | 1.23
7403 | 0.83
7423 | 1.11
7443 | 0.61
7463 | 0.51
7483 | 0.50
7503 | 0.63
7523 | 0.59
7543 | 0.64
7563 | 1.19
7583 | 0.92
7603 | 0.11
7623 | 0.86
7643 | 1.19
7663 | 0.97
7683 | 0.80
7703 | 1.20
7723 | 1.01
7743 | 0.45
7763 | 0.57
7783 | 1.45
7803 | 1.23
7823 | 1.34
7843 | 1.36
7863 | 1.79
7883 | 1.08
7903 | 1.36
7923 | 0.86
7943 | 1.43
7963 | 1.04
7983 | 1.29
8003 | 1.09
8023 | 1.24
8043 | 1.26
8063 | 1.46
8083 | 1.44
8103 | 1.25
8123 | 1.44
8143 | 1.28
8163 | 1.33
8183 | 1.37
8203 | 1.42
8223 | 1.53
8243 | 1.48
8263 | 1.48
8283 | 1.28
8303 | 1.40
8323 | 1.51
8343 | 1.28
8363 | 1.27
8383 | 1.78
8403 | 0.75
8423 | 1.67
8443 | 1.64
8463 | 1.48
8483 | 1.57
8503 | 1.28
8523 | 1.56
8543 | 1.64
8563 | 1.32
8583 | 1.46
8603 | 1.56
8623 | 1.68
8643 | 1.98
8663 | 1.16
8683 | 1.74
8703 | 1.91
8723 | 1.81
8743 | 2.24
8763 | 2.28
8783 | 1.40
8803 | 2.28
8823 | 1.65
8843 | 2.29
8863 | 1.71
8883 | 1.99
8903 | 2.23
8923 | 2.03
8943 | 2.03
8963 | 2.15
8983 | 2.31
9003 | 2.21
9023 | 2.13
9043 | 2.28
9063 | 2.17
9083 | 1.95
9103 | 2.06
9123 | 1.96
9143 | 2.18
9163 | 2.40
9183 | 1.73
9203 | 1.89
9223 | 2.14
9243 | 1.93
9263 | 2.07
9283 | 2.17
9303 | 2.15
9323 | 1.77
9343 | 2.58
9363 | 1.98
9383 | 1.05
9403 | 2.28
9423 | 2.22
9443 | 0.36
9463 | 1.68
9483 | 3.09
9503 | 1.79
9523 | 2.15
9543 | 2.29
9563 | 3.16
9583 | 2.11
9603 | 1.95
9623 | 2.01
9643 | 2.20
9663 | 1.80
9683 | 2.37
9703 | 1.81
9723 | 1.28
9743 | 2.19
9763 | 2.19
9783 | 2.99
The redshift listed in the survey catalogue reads 0.953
